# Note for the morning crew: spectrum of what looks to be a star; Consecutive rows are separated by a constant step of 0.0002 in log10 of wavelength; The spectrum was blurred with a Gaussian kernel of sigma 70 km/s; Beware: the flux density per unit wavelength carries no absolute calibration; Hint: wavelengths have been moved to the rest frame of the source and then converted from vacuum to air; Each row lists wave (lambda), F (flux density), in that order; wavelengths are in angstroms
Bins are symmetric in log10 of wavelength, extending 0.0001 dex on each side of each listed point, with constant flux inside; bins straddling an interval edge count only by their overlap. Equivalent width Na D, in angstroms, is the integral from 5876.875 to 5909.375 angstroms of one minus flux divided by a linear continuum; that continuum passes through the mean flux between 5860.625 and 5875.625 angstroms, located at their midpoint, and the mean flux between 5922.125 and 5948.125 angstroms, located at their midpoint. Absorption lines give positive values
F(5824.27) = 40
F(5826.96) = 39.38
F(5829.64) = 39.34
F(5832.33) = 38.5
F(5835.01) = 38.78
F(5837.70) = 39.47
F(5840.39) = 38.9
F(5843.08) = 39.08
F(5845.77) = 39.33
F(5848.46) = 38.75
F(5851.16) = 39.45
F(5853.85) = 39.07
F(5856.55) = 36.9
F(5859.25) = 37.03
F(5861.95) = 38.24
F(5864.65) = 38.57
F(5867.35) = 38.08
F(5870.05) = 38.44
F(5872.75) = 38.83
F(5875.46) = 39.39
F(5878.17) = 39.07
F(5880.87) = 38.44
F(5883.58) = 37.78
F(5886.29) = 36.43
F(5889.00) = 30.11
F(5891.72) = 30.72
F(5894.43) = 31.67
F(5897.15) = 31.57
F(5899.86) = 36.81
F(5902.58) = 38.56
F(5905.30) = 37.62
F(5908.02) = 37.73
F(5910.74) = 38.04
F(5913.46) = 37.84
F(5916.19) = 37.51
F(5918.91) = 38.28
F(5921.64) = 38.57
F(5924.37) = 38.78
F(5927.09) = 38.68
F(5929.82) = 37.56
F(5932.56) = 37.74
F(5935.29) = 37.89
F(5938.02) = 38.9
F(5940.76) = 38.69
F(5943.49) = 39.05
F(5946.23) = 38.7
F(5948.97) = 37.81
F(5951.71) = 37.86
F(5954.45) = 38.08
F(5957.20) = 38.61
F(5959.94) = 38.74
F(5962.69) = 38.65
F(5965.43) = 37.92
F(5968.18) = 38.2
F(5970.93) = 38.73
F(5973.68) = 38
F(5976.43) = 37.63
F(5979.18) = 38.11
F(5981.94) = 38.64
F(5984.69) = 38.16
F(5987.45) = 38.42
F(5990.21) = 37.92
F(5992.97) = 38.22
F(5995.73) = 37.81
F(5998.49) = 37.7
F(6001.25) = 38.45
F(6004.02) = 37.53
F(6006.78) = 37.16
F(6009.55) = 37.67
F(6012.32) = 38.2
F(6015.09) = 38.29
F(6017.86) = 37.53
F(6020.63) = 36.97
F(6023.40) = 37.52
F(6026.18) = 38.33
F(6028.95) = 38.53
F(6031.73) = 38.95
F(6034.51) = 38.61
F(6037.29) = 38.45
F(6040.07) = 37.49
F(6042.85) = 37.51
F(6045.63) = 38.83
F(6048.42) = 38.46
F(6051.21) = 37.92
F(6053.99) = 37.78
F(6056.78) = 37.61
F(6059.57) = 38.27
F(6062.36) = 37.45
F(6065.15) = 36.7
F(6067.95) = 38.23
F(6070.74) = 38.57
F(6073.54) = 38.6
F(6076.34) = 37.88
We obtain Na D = 2.50 angstroms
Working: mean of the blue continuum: 38.5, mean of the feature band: 35.5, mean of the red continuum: 38.4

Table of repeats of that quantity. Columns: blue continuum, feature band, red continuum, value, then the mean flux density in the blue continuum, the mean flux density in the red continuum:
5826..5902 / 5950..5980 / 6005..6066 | -0.4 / 37.4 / 37.9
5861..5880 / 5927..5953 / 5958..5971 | 0.2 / 38.7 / 38.4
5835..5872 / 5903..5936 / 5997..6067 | 0.3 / 38.6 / 37.9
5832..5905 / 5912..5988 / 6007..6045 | -1.2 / 37.3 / 38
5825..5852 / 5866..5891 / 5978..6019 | 1.0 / 39.1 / 38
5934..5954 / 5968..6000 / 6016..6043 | 0.1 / 38.4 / 38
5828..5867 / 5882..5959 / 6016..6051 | 2.7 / 38.7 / 38.1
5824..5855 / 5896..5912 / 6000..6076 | 0.8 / 39.1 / 38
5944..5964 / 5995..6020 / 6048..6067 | 0.2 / 38.4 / 37.7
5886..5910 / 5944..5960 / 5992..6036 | -0.9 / 34.6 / 38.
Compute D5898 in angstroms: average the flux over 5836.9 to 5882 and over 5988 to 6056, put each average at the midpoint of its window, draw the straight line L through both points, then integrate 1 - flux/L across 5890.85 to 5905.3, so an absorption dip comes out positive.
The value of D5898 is 1.6 angstroms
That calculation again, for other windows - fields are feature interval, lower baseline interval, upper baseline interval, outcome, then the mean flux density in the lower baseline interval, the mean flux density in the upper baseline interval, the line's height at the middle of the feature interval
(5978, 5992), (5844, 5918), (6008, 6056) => -0.2 angstroms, 37.1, 38.1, 37.8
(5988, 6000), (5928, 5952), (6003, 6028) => 0.0 angstroms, 38.3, 37.7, 37.9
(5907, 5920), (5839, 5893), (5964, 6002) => 0.0 angstroms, 37.6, 38.1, 37.8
